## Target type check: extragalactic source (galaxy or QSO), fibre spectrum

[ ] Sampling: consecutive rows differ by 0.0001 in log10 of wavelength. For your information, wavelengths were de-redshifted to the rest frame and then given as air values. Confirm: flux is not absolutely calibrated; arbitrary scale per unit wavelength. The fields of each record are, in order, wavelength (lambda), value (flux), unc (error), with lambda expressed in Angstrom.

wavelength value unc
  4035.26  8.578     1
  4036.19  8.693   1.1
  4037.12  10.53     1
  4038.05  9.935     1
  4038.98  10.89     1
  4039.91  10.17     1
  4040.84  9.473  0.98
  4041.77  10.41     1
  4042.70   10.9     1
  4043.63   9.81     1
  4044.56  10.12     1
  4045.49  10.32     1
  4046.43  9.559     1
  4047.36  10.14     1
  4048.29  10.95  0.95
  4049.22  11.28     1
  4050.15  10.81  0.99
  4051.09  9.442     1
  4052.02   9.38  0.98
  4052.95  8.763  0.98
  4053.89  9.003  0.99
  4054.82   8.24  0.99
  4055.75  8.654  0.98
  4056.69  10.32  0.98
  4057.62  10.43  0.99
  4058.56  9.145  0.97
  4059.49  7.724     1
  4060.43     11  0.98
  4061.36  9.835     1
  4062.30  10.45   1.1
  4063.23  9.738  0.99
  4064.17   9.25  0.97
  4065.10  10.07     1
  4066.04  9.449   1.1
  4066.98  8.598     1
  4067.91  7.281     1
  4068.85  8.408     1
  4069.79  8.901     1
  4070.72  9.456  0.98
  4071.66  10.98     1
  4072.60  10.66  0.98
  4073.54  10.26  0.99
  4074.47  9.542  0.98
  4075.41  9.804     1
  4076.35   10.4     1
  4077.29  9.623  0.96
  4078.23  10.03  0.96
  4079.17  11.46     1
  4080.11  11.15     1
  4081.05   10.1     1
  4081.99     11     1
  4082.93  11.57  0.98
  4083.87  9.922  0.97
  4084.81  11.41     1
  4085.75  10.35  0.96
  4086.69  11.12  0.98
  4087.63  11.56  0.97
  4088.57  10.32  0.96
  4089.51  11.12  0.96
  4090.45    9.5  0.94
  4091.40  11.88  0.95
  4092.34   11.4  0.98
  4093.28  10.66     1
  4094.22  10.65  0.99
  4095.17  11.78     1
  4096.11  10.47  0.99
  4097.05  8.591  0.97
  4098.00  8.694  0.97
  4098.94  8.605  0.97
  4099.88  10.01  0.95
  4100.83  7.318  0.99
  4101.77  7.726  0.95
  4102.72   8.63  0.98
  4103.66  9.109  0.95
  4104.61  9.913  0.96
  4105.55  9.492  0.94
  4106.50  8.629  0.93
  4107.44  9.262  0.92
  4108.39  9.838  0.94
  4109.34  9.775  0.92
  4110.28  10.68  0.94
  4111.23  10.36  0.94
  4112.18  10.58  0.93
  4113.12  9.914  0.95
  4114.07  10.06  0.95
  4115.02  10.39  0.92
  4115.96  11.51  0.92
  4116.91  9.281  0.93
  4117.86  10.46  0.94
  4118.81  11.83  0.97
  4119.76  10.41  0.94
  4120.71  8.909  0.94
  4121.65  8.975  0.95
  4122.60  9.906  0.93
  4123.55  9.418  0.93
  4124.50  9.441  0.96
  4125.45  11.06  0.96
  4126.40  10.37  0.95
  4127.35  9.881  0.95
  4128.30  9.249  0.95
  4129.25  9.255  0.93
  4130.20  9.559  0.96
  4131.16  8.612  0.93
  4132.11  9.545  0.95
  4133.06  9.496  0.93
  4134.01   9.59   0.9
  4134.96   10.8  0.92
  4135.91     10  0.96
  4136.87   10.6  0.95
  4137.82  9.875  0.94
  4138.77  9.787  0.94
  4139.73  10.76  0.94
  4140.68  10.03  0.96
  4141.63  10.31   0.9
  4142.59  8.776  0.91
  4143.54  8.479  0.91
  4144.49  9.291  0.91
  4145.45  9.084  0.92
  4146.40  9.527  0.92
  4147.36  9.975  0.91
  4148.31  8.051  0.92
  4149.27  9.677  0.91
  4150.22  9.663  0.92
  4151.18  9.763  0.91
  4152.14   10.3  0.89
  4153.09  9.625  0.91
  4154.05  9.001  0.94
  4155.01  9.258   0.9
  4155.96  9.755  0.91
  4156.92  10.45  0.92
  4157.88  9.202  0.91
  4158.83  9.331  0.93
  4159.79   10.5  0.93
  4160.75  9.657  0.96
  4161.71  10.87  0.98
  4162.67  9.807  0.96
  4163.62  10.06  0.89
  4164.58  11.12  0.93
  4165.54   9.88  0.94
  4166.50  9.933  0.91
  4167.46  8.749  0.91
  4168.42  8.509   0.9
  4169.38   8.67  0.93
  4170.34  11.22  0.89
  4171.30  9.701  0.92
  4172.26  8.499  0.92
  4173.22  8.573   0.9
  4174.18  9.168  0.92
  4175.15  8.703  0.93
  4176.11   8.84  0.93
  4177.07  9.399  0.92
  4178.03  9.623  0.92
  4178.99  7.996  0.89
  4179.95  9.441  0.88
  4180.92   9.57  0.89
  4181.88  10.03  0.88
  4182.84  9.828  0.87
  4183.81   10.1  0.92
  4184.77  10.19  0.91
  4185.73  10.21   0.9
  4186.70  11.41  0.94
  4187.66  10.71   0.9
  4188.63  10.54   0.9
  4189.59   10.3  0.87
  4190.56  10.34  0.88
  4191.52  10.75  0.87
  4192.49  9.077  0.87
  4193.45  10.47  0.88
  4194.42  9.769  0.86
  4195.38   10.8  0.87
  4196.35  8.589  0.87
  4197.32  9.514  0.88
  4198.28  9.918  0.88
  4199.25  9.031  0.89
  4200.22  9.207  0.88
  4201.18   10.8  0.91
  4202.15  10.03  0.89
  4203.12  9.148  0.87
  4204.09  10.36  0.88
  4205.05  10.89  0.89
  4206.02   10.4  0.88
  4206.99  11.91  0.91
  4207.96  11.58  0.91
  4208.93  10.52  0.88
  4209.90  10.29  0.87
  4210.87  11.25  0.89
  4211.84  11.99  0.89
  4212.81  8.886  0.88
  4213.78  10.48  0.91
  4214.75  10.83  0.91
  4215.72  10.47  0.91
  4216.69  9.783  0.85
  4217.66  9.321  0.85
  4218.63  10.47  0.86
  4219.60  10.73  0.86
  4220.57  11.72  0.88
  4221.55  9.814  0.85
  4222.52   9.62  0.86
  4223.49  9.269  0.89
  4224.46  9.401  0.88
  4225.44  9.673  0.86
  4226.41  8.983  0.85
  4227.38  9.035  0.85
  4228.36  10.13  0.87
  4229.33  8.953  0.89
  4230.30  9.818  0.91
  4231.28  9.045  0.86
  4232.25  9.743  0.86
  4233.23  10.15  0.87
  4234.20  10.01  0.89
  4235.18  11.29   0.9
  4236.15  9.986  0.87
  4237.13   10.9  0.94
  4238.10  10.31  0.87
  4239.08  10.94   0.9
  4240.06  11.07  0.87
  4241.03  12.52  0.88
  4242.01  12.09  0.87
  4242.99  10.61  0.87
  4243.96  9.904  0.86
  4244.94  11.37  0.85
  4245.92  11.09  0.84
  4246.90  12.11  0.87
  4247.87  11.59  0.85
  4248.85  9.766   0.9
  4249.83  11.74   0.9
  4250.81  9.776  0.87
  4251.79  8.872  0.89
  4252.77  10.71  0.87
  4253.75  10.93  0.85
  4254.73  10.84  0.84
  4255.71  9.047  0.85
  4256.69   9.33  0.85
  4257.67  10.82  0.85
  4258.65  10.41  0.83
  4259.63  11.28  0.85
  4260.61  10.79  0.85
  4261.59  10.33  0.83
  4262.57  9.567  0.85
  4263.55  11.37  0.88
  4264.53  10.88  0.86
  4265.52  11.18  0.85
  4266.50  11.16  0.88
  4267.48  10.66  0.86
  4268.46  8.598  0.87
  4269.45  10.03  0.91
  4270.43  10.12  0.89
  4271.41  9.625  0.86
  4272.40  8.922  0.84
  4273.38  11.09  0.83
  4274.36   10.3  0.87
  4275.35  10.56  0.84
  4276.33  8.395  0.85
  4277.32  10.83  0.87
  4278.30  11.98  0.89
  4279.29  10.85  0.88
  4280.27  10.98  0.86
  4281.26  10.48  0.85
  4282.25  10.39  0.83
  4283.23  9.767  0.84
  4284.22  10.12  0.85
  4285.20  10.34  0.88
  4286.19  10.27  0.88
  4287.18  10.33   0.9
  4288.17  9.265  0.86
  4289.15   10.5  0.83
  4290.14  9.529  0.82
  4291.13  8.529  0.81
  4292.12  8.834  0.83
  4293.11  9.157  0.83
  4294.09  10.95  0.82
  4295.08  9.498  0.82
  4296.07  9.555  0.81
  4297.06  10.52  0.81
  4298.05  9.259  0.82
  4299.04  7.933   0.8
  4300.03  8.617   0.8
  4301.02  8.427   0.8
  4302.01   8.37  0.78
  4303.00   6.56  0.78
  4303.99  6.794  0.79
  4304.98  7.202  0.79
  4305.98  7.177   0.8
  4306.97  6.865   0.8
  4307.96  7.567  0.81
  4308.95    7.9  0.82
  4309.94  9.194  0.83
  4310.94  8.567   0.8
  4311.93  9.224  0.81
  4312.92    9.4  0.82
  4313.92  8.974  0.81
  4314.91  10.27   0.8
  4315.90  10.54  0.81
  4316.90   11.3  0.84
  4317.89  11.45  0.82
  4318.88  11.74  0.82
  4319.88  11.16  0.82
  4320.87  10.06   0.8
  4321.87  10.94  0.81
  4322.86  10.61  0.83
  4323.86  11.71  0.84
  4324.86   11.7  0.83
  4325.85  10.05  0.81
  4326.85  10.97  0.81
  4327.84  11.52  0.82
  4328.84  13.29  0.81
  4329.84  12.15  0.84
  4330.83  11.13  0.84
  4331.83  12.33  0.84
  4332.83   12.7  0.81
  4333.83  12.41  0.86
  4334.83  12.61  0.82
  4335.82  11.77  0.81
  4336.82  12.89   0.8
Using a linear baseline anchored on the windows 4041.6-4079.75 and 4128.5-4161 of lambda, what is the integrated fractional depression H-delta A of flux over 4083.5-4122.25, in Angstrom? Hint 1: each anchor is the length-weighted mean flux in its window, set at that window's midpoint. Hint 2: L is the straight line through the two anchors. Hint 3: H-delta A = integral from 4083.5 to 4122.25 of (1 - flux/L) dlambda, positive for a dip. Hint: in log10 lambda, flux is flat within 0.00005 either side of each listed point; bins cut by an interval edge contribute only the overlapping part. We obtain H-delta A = -1.30 Angstrom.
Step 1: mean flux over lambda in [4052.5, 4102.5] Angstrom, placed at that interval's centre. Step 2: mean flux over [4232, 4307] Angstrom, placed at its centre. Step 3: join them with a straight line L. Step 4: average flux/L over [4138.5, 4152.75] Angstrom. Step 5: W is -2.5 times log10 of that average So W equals 0.043 mag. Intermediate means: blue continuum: 9.89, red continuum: 10.1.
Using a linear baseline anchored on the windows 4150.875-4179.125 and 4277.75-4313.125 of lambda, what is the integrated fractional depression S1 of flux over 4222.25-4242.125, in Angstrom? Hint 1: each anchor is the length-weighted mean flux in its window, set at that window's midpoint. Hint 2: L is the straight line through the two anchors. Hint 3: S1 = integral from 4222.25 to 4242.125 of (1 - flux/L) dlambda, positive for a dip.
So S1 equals -1.6 Angstrom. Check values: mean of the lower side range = 9.56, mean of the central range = 10.1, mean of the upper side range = 9.19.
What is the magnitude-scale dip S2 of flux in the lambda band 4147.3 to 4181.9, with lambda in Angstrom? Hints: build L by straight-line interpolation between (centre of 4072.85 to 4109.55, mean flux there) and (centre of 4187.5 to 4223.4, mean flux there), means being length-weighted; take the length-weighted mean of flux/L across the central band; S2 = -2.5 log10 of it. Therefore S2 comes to 0.075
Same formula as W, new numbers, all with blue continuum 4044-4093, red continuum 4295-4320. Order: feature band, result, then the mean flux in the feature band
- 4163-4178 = 0.02 mag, 9.41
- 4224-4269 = -0.13 mag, 10.4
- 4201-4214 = -0.13 mag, 10.6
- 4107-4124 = -0.03 mag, 10.1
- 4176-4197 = -0.05 mag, 9.92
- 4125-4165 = -0.01 mag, 9.76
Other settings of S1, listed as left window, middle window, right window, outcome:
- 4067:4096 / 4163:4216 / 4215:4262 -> 2.0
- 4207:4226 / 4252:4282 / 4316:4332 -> 1.2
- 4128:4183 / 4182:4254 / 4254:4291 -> -2.7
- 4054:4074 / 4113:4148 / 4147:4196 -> -0.7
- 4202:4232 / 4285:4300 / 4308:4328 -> 1.0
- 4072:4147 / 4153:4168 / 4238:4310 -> 0.2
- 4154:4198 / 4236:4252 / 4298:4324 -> -2.5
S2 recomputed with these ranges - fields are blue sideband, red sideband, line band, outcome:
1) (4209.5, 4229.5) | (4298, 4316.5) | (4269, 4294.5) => -0.14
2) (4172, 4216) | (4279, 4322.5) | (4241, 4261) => -0.11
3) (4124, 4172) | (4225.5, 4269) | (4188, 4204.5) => 0.02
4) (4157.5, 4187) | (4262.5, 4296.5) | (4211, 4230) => -0.02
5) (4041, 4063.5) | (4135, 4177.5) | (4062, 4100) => -0.04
